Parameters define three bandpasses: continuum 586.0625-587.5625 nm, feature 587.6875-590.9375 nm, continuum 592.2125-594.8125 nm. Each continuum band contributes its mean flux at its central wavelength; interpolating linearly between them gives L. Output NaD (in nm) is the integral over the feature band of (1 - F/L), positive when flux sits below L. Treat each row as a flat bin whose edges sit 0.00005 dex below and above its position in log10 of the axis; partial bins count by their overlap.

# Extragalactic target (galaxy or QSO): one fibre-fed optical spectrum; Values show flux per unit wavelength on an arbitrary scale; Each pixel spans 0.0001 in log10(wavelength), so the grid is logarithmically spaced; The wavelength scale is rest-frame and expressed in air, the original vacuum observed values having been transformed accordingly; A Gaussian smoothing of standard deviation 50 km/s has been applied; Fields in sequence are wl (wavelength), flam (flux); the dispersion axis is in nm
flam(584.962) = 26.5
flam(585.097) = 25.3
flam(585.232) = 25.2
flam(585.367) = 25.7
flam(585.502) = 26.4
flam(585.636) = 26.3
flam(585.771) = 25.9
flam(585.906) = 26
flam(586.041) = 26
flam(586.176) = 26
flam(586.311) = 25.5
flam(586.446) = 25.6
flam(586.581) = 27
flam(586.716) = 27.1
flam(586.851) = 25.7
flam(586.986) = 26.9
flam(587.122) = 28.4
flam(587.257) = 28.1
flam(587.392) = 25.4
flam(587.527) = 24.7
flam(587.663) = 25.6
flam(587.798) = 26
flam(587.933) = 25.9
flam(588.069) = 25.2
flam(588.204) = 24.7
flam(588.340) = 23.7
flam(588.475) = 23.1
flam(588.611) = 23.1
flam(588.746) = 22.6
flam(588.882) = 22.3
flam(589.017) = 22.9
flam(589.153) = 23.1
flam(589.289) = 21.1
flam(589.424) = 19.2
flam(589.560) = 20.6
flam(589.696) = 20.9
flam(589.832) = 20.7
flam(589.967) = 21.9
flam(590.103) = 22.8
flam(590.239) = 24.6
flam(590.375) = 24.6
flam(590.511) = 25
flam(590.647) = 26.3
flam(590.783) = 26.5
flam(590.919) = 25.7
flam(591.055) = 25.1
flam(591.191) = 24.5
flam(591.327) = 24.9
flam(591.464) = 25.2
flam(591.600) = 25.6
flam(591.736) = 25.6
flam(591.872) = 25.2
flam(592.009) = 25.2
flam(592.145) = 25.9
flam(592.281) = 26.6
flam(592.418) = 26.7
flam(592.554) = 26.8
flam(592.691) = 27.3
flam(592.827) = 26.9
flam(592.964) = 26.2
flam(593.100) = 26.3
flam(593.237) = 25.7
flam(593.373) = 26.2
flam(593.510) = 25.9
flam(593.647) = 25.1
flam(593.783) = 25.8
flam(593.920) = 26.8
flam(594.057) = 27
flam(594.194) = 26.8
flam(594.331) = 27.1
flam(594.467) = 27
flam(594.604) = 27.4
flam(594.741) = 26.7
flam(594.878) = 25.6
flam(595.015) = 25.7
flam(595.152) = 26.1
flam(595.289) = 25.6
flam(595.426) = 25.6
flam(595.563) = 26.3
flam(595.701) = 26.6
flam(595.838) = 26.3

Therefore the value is 0.373 nm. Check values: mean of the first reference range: 26.4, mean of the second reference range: 26.5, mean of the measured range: 23.4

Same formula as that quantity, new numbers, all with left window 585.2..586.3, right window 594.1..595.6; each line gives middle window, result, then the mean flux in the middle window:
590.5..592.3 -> 0.05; 25.5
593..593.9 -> 0.01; 25.9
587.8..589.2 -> 0.12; 23.8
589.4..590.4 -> 0.16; 21.9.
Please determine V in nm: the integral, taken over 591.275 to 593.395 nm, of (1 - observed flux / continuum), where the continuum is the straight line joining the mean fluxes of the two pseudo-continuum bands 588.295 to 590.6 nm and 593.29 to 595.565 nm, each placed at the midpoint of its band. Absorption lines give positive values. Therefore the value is -0.11 nm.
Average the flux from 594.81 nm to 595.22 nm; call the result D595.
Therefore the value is 25.8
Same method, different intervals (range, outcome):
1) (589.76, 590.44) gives 22.9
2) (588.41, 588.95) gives 22.8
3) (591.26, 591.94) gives 25.3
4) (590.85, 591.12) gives 25.4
